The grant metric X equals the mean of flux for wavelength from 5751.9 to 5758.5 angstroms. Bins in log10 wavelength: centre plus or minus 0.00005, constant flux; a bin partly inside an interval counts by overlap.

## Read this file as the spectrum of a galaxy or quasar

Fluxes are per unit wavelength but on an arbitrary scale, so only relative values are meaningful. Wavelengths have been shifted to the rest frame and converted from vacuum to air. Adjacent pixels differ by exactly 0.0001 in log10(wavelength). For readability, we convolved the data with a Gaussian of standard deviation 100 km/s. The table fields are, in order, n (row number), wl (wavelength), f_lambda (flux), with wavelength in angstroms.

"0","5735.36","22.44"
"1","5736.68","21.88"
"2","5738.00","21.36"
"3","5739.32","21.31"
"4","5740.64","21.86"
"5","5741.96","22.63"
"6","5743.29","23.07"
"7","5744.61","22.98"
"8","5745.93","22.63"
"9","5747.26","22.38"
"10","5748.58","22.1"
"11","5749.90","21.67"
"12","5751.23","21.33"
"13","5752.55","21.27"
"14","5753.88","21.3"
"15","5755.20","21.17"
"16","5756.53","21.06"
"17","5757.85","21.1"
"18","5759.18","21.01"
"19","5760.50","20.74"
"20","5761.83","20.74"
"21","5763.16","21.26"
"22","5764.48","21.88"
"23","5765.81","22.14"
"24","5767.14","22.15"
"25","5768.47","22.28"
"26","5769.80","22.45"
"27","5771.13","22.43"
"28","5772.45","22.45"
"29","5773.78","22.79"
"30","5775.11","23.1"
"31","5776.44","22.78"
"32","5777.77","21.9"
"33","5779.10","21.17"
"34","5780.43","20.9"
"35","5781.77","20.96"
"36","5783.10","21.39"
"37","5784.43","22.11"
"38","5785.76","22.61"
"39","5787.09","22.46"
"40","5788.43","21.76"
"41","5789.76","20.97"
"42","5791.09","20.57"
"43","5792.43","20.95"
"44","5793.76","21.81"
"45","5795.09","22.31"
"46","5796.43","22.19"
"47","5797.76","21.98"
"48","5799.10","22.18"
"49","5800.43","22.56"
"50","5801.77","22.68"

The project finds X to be 21.2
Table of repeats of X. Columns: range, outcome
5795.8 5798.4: 22.1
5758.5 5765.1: 21.1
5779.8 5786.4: 21.6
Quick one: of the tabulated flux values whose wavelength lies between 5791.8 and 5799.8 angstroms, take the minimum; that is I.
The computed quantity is 20.95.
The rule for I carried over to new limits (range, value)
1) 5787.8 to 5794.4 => 20.57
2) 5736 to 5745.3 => 21.31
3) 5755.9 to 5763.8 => 20.74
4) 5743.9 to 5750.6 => 21.67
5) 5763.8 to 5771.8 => 21.88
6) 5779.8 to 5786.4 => 20.9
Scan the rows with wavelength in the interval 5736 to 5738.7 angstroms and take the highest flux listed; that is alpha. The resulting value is 21.88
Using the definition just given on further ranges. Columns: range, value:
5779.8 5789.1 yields 22.61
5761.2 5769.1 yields 22.28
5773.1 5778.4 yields 23.1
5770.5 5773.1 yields 22.45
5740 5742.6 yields 22.63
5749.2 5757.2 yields 21.67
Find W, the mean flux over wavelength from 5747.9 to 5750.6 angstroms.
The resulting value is 21.9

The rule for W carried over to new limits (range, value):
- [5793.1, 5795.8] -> 22.1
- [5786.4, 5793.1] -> 21.3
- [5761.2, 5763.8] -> 21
